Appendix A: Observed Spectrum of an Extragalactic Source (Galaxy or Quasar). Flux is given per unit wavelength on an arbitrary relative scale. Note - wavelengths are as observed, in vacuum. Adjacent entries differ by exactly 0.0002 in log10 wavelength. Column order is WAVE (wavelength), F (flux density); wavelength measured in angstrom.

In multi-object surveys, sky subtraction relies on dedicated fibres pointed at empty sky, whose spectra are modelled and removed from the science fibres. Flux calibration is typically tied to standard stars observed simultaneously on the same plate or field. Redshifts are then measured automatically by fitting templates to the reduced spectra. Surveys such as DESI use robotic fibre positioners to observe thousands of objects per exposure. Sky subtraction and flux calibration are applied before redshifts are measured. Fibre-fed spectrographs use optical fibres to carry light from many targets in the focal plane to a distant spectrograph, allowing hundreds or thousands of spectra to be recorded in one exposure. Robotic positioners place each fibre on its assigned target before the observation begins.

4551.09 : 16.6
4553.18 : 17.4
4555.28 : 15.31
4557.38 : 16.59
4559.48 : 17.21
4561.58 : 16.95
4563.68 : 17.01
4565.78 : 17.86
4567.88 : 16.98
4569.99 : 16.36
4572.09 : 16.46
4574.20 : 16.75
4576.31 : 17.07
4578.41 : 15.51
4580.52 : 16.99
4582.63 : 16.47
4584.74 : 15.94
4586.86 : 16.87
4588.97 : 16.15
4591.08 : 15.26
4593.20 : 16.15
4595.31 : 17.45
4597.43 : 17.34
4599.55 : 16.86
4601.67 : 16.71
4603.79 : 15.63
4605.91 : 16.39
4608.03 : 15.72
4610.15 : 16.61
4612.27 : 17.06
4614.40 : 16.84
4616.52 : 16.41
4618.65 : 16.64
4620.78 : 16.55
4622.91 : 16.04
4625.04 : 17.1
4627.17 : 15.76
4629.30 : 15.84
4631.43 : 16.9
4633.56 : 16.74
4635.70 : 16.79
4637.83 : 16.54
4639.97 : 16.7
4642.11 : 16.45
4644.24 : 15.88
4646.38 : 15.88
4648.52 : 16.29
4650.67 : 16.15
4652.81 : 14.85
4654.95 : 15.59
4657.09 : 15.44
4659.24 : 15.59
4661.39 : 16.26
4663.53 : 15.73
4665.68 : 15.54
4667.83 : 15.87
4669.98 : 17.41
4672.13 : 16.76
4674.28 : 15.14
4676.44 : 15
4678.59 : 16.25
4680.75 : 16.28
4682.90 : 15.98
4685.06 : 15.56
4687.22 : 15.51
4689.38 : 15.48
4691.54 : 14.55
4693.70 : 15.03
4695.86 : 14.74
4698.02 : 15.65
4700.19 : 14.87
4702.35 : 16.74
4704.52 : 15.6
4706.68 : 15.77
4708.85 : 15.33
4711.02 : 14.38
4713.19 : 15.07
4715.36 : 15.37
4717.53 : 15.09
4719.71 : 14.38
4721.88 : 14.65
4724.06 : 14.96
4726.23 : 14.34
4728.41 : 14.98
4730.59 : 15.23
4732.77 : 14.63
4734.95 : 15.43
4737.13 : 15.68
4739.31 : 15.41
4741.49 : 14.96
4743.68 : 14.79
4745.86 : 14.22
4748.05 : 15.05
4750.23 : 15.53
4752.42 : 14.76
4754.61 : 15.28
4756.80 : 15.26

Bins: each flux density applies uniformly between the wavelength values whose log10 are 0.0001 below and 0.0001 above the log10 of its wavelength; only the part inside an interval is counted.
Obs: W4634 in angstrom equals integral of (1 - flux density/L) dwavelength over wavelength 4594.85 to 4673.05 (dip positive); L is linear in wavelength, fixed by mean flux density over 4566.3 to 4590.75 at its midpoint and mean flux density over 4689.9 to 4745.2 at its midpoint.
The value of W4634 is -1.9 angstrom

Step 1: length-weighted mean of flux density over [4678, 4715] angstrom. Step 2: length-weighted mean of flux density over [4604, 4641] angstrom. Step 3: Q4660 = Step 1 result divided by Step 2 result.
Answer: 0.9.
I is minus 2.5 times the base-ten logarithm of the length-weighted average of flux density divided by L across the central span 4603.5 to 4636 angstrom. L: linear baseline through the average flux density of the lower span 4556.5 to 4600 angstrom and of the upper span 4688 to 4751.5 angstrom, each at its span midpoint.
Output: -0.016 mag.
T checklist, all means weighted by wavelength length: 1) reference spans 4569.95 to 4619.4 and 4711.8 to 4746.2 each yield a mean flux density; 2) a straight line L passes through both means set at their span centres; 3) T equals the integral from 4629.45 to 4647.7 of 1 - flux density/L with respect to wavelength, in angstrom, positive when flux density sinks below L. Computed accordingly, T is -0.5 angstrom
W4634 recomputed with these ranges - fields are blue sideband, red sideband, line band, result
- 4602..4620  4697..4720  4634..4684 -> -0.4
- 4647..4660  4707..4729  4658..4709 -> -1.3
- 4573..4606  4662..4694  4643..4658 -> 0.2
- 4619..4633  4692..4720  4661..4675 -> -0.3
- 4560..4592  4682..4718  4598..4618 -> -0.3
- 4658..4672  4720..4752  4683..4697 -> 0.4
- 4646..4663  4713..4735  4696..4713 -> -0.3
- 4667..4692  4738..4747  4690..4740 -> 0.5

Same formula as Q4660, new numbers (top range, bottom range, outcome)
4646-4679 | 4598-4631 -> 0.96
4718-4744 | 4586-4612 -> 0.91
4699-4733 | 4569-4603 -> 0.91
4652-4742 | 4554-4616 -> 0.93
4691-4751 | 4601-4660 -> 0.93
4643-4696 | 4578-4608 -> 0.96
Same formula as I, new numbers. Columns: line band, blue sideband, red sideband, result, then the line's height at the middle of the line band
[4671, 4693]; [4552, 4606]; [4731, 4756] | 0.001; 15.6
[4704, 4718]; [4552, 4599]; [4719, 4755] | 0.000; 15.2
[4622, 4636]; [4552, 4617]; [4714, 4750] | -0.023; 16.1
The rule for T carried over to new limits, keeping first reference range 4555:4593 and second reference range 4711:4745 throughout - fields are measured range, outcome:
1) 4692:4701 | 0.1 angstrom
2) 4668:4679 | -0.4 angstrom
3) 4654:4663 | 0.0 angstrom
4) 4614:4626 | -0.4 angstrom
